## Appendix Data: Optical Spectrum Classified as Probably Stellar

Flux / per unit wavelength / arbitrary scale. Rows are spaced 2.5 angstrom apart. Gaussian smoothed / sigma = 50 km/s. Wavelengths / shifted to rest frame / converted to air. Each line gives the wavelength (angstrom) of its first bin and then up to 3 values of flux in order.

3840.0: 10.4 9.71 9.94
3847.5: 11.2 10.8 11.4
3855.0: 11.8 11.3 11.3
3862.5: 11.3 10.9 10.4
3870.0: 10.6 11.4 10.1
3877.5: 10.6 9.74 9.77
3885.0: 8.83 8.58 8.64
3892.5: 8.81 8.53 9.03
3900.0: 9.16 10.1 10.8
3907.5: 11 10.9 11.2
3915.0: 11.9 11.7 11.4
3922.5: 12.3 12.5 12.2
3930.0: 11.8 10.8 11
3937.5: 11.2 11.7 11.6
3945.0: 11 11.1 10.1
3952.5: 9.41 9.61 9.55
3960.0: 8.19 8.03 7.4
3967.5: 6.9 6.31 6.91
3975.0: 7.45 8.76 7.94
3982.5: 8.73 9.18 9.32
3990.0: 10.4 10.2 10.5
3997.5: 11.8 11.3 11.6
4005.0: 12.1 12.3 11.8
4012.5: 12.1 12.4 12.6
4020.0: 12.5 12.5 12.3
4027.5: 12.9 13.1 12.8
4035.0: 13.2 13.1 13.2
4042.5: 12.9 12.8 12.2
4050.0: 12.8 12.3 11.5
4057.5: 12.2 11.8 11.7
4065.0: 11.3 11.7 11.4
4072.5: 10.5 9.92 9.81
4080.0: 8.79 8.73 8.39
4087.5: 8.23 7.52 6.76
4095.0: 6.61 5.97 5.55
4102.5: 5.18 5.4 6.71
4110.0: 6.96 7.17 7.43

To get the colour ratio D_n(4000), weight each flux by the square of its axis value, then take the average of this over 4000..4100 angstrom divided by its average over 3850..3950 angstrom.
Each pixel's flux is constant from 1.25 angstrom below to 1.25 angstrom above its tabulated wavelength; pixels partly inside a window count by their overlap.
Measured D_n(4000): 1.1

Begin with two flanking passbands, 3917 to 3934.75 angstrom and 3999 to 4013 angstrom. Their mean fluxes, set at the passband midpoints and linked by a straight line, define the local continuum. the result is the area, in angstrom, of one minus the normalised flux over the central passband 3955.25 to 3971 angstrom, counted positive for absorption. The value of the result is 5.3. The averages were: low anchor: 11.8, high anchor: 11.9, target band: 7.87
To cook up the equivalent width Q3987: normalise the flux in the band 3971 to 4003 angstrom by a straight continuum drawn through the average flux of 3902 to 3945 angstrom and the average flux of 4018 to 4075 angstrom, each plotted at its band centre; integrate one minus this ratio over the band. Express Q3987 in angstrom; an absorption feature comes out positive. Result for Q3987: 6.5 angstrom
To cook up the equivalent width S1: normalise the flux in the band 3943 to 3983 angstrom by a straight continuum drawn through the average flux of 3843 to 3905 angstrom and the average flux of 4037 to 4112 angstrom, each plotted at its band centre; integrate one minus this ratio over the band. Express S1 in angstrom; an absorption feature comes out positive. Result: 5.3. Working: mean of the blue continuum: 10.2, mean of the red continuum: 9.67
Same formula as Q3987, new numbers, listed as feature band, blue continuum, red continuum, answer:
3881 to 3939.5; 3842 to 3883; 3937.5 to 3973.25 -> -3.54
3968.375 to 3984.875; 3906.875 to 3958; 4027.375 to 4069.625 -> 5.49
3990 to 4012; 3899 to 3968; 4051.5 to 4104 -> -3.19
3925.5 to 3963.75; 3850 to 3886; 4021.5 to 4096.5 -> 1.12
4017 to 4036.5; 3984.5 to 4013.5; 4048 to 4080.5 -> -2.75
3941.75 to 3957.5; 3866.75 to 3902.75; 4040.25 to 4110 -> -1.26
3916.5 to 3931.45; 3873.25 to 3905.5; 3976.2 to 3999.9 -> -3.82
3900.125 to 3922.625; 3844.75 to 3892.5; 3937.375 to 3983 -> -3.11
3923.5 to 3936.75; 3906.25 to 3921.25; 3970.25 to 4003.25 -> -0.89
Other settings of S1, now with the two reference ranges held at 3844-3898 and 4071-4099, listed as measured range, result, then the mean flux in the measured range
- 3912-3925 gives -2.6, 11.8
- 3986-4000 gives -2.1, 10.5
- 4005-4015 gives -3.5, 12.1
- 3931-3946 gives -2.5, 11.2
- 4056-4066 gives -3.8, 11.8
